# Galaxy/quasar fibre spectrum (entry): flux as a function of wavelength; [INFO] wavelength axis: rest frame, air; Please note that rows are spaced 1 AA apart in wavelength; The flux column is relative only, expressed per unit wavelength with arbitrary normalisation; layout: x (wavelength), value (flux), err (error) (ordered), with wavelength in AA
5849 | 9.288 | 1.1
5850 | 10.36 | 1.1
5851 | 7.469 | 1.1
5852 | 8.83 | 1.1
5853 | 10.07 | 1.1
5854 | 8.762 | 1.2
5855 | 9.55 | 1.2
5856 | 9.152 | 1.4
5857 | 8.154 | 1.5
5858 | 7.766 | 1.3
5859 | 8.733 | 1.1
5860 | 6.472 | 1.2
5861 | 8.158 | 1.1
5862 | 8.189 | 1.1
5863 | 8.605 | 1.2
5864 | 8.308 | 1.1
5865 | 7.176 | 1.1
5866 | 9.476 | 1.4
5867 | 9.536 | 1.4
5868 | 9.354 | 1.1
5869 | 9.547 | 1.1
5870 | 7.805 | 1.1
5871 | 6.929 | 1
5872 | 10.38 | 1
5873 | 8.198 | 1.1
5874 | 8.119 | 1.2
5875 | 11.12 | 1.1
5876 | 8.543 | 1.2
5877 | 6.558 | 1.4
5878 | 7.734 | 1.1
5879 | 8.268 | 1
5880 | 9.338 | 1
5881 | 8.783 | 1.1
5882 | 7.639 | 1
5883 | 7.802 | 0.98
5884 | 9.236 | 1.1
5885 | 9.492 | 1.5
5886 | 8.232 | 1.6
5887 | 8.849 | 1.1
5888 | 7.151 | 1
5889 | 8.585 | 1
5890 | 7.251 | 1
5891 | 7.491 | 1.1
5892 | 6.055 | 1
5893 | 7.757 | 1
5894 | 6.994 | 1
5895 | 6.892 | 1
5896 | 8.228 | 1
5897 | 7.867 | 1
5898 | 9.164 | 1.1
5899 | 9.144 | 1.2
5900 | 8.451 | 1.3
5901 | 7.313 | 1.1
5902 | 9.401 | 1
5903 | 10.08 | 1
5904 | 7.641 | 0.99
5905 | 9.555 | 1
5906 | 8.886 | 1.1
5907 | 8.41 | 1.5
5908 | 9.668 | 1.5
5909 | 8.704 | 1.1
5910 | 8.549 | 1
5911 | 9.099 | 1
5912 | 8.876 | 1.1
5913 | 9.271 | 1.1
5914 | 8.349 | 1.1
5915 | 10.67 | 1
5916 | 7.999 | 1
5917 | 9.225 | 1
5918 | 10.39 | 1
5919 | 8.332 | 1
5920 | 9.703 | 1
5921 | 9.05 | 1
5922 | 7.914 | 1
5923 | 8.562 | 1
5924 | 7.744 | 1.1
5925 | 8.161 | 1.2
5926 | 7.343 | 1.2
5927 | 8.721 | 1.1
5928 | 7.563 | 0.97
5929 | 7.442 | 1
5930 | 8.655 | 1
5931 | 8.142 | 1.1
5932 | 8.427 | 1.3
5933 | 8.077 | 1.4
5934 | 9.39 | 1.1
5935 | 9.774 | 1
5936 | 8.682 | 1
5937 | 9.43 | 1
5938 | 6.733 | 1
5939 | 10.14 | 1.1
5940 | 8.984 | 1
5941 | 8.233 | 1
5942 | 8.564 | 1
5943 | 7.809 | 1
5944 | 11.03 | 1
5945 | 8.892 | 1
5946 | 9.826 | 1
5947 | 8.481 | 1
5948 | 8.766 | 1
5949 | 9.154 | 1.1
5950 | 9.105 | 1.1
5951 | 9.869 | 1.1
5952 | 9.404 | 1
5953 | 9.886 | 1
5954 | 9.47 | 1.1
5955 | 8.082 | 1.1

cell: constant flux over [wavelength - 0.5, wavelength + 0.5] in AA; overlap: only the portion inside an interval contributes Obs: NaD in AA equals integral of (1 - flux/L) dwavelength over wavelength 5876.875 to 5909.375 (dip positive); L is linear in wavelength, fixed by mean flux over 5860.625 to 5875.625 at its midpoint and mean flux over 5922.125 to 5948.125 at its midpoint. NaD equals 1.5 AA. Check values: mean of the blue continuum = 8.73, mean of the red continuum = 8.59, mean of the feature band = 8.28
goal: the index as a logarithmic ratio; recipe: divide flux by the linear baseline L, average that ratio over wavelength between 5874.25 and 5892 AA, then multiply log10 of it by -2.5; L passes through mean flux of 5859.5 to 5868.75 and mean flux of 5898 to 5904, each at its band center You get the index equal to 0.04 mag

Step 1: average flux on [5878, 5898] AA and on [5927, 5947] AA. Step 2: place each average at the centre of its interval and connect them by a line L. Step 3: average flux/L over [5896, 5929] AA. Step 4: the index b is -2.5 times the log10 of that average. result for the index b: -0.04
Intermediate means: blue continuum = 8.02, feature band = 8.72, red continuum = 8.72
